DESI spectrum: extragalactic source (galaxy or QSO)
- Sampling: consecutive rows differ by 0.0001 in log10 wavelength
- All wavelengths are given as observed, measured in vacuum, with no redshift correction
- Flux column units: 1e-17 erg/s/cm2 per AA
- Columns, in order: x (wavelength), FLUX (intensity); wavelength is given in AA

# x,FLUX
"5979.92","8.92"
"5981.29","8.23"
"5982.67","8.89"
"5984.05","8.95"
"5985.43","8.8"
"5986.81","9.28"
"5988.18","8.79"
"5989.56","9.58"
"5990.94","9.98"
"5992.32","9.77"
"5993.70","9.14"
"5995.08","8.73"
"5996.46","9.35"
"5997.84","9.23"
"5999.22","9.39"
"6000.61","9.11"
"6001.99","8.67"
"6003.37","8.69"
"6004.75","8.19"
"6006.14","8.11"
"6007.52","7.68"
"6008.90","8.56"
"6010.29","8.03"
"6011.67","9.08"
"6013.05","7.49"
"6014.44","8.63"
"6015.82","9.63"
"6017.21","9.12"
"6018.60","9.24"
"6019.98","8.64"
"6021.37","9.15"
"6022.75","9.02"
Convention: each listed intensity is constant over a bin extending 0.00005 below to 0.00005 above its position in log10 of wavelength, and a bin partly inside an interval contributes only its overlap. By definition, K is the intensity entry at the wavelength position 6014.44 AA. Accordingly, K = 8.63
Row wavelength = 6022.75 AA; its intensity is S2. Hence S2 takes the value 9.02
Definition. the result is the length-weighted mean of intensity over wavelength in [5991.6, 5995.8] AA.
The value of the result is 9.22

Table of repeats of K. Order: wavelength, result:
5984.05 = 8.95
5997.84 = 9.23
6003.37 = 8.69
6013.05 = 7.49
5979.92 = 8.92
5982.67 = 8.89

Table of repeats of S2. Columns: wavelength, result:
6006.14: 8.11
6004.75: 8.19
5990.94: 9.98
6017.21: 9.12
